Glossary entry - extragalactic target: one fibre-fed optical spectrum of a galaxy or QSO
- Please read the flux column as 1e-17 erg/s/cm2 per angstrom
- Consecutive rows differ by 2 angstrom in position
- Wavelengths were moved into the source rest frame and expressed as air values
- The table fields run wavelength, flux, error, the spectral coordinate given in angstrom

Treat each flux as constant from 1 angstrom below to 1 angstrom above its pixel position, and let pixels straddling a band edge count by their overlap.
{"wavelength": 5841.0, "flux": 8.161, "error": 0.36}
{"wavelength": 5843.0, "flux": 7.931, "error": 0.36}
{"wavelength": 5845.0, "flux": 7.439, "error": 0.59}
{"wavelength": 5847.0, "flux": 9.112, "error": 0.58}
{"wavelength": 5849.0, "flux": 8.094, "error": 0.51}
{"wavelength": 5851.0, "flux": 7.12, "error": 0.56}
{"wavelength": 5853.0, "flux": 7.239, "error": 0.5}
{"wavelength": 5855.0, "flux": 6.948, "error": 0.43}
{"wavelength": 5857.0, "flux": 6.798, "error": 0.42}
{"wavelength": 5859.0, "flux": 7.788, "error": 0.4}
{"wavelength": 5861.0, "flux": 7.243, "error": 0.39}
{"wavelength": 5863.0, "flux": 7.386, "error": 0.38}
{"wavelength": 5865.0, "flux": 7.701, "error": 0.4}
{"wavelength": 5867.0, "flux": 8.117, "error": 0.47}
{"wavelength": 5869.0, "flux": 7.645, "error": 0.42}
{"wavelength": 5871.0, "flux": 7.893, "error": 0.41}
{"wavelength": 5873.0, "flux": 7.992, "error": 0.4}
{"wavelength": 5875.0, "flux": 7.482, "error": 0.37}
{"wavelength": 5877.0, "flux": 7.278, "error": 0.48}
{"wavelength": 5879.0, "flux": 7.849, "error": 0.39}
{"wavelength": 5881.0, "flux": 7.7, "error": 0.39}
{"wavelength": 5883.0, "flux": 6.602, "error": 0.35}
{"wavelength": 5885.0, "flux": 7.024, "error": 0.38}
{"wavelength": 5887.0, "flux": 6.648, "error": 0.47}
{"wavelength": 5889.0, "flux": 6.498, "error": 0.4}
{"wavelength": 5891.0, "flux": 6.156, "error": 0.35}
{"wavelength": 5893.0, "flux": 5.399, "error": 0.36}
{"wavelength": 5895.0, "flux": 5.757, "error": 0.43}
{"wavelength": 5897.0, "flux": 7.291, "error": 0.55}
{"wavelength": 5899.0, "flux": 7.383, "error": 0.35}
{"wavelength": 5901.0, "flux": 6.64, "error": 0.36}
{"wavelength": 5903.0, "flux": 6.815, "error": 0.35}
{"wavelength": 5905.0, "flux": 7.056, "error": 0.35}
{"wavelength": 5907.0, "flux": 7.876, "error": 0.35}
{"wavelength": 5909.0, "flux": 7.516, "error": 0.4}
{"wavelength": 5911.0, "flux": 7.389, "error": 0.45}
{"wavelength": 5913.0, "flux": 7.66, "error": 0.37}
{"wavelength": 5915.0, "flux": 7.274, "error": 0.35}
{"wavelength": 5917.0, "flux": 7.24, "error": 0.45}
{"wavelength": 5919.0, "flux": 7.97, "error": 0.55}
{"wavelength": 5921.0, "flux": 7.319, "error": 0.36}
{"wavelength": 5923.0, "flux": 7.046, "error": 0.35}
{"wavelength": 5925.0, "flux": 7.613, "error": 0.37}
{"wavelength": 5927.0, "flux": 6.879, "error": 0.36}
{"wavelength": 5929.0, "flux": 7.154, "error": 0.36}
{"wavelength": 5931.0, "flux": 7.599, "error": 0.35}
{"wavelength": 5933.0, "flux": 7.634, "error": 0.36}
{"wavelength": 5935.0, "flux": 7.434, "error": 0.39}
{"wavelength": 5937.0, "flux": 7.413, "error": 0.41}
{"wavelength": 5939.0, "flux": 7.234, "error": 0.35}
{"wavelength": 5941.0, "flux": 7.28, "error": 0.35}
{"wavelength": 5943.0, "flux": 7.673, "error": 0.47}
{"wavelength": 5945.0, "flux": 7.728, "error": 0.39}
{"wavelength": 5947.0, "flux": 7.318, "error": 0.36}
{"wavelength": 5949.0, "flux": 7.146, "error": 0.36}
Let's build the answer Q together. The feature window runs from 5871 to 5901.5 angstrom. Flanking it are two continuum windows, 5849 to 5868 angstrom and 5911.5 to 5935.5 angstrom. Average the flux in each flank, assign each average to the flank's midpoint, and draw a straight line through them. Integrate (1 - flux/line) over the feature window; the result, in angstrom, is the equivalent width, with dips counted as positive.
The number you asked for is 1.88 angstrom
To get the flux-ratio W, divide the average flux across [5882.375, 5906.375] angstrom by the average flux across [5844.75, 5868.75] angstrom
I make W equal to 0.9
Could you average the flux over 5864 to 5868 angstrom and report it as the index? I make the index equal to 7.91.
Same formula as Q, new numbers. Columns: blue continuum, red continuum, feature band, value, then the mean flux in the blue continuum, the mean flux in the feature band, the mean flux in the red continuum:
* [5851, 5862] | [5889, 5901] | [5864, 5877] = -1.6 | 7.2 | 7.76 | 6.43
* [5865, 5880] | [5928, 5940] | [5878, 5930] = 3.5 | 7.75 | 7.07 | 7.41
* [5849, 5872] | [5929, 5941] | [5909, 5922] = -0.1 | 7.47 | 7.48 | 7.42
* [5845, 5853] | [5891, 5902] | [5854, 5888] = -0.9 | 7.92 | 7.42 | 6.46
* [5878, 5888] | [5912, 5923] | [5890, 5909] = 1.4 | 7.16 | 6.75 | 7.45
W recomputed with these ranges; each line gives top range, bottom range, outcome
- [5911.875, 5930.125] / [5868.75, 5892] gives 1.02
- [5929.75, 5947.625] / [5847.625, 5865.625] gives 1.01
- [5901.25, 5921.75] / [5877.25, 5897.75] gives 1.10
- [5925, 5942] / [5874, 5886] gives 1.00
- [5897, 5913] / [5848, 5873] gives 0.97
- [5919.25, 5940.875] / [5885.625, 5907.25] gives 1.11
